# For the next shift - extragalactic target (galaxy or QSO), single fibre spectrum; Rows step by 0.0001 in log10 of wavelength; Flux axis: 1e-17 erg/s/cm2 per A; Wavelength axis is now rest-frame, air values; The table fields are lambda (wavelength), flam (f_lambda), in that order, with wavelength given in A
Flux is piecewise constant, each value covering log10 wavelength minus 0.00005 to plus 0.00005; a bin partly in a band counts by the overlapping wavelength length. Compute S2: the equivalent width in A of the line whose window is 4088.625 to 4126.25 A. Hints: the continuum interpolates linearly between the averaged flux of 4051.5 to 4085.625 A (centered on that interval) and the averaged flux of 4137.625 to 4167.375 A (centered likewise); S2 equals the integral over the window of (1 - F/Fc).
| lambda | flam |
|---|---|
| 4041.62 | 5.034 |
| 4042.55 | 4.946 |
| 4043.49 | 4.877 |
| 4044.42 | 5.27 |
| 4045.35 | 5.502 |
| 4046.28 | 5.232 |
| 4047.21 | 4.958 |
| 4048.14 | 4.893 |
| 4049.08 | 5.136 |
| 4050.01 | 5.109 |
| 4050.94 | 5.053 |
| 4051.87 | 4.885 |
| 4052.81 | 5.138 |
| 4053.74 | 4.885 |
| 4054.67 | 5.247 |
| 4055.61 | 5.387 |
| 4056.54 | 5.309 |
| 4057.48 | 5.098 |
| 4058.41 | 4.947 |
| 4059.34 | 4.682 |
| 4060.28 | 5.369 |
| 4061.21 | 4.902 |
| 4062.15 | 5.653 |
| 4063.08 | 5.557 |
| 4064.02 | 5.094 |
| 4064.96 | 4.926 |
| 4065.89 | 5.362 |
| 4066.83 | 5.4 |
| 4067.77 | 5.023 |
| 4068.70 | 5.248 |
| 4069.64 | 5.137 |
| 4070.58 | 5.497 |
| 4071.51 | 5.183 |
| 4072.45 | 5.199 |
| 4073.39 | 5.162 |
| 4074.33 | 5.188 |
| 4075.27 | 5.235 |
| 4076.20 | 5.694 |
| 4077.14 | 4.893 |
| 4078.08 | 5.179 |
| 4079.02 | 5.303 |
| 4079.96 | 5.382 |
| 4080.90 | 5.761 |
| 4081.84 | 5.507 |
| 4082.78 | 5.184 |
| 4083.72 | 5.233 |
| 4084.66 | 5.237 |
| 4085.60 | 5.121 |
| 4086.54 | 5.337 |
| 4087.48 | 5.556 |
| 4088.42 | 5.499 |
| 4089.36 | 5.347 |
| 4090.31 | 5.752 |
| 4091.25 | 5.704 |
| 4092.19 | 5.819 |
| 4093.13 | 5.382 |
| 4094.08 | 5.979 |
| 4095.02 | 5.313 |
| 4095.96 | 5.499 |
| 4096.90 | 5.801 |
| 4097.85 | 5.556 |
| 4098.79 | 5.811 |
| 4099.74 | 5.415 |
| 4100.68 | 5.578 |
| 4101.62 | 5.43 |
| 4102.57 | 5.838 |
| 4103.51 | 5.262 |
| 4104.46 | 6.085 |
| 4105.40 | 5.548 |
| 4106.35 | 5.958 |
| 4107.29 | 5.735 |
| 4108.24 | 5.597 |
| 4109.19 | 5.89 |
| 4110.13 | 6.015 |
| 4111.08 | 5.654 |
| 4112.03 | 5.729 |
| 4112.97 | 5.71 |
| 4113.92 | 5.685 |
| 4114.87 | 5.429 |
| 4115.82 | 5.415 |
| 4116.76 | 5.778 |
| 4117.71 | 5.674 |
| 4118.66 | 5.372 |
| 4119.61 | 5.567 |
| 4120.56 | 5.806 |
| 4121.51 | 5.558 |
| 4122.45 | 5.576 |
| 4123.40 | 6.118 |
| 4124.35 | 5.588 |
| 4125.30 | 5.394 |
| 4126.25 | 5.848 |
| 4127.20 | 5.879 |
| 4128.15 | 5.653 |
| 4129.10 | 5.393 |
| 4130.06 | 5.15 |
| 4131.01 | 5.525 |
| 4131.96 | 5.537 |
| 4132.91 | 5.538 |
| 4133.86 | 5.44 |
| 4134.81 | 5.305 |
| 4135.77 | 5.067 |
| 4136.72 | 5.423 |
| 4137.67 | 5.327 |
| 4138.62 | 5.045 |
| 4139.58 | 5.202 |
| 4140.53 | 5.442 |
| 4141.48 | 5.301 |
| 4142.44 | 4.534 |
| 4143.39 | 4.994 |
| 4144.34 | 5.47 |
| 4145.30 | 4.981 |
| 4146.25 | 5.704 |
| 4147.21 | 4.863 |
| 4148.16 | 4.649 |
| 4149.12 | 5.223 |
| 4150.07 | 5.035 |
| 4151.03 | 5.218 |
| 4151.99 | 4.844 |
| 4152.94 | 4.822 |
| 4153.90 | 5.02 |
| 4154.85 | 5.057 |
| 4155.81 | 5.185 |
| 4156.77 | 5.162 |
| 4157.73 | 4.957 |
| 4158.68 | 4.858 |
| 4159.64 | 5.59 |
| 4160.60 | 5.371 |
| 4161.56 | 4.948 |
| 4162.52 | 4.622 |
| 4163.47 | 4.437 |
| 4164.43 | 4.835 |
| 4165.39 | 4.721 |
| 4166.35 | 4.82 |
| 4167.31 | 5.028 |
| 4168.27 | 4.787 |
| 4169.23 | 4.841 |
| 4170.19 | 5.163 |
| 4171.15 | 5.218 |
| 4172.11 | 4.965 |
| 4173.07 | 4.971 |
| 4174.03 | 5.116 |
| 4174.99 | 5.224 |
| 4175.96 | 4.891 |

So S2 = -3.8 A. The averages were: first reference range 5.22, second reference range 5.04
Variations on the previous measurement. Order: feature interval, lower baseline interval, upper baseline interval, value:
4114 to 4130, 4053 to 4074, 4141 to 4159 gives -1.6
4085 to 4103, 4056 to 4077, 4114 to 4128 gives -0.4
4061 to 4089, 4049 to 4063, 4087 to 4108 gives 0.4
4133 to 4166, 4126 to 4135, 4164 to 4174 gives 1.0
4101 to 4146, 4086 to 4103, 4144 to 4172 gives -1.7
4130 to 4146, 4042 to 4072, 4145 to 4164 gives -0.7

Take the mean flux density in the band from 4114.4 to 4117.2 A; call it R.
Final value 5.55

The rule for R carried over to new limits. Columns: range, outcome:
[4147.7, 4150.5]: 4.97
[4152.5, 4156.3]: 5.02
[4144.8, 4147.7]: 5.18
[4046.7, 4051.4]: 5.03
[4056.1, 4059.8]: 5.01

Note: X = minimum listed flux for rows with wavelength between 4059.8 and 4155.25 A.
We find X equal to 4.534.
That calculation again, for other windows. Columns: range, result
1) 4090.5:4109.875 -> 5.262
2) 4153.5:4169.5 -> 4.437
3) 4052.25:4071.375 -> 4.682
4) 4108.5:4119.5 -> 5.372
